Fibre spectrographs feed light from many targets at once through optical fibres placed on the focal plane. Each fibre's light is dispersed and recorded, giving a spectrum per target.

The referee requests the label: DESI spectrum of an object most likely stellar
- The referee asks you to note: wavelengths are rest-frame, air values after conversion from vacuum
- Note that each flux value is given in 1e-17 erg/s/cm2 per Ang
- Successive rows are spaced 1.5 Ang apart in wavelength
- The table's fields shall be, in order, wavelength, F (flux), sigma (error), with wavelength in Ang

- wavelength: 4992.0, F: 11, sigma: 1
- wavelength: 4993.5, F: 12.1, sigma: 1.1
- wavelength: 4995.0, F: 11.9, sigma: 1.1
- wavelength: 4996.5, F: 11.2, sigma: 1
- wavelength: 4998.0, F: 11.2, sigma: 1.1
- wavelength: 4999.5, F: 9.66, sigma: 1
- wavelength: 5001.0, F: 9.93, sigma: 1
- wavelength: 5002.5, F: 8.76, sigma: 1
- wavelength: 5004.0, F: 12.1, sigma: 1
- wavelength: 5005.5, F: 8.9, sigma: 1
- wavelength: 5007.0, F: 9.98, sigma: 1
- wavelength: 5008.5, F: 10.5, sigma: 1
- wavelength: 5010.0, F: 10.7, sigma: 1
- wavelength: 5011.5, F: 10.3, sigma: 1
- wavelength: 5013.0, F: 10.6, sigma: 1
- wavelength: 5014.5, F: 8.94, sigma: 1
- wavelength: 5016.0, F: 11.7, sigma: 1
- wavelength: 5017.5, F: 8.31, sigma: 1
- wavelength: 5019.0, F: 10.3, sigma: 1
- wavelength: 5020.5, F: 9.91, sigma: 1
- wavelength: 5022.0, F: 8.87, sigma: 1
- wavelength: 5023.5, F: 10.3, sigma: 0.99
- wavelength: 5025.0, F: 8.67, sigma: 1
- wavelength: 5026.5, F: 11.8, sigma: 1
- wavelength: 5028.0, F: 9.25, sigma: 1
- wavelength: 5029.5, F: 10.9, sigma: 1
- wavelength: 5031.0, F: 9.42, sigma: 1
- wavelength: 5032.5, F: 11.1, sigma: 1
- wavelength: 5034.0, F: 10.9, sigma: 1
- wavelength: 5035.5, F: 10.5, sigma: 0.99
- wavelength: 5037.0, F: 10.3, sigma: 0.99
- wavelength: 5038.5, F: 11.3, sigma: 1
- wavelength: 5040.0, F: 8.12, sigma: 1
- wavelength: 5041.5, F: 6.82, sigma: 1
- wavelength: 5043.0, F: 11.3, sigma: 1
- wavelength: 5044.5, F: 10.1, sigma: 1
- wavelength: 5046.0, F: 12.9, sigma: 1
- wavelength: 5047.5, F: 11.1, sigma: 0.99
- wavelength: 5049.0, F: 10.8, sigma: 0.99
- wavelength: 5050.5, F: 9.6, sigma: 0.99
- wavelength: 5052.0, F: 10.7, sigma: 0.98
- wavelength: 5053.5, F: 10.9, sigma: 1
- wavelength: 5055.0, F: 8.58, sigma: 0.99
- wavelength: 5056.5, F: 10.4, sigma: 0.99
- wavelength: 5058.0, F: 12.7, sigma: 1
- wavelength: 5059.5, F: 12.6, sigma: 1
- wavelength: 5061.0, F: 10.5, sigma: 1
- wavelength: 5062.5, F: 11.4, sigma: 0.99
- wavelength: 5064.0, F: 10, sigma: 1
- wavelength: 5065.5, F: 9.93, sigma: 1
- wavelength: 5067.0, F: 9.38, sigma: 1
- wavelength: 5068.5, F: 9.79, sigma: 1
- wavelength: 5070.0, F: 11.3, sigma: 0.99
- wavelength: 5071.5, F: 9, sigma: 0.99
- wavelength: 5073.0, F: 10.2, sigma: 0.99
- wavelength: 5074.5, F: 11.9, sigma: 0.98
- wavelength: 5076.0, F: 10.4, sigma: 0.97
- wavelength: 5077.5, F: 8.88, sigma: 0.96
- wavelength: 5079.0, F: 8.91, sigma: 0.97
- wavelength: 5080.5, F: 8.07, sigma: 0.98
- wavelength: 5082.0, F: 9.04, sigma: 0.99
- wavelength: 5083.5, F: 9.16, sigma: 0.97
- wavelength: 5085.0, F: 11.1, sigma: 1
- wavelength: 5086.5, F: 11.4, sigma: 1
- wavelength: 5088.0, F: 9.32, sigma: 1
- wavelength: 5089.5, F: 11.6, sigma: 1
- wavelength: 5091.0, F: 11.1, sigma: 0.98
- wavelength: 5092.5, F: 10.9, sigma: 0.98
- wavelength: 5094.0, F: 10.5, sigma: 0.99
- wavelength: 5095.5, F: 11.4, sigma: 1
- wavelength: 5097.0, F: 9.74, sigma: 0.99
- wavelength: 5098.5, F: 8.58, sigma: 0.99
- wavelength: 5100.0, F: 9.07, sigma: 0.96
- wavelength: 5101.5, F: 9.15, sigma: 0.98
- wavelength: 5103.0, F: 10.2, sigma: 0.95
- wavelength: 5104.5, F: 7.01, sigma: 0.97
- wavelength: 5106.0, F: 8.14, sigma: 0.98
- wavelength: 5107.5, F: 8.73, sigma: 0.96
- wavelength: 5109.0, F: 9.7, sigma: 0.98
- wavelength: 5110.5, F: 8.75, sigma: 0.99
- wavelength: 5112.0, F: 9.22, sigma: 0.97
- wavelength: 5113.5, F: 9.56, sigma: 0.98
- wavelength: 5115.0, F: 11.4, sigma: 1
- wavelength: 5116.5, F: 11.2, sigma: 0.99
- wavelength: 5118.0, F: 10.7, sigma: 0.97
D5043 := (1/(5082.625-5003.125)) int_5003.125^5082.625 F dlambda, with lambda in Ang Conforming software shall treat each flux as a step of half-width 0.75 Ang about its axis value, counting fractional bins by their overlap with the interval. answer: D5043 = 10.2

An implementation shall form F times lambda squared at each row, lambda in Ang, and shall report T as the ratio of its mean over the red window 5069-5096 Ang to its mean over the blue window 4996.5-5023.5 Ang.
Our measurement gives 1.0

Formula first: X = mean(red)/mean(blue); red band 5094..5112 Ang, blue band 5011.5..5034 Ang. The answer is 0.9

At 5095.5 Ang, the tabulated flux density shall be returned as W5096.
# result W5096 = 11.4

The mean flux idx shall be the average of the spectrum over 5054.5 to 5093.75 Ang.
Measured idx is 10.3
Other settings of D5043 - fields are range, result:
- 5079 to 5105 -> 9.84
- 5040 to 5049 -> 10.3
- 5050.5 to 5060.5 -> 10.9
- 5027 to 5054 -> 10.3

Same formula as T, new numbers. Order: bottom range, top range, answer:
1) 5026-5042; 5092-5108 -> 0.96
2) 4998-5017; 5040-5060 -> 1.05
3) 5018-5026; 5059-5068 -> 1.11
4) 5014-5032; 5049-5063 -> 1.11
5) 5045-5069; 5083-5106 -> 0.94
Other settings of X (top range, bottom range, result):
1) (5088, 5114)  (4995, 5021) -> 0.94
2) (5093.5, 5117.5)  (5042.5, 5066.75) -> 0.88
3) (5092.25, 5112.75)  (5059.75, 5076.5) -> 0.90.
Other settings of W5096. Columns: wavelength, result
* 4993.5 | 12.1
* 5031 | 9.42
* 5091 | 11.1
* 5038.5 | 11.3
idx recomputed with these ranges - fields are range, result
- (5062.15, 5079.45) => 10.1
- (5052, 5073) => 10.5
